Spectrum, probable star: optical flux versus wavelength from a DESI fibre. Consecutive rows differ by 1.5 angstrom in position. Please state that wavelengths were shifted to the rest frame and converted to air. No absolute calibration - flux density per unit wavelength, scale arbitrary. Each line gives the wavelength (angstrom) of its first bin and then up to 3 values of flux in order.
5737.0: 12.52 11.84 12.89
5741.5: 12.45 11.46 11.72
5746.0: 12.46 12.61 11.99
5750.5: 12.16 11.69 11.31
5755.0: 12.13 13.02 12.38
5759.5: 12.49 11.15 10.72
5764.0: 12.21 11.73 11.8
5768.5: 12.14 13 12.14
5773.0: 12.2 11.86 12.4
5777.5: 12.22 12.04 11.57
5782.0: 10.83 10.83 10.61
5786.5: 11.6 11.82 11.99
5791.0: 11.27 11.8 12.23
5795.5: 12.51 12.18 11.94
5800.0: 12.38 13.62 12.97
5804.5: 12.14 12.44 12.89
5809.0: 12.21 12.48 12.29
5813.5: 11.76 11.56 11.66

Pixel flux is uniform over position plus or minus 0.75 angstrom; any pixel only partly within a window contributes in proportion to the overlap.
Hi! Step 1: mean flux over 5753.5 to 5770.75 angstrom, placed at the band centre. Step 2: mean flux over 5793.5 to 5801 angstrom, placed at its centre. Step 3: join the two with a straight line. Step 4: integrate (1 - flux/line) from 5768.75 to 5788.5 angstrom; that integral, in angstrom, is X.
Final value 0.6 angstrom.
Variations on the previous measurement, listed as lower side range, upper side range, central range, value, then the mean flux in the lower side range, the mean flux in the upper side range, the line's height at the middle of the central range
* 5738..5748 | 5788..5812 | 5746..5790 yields 1.3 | 12.2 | 12.3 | 12.3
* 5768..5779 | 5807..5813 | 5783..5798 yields 0.8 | 12.3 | 12.4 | 12.3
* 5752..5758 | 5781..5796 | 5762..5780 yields -0.3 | 12.1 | 11.5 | 11.8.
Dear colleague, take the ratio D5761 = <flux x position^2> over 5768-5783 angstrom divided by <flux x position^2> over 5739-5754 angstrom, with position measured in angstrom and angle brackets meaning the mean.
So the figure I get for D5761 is 1.0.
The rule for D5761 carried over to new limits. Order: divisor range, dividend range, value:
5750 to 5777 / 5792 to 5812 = 1.05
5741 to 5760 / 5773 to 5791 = 0.97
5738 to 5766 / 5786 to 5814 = 1.04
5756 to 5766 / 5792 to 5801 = 1.04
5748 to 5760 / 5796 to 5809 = 1.05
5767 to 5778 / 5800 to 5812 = 1.04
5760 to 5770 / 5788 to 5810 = 1.06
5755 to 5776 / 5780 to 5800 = 0.97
